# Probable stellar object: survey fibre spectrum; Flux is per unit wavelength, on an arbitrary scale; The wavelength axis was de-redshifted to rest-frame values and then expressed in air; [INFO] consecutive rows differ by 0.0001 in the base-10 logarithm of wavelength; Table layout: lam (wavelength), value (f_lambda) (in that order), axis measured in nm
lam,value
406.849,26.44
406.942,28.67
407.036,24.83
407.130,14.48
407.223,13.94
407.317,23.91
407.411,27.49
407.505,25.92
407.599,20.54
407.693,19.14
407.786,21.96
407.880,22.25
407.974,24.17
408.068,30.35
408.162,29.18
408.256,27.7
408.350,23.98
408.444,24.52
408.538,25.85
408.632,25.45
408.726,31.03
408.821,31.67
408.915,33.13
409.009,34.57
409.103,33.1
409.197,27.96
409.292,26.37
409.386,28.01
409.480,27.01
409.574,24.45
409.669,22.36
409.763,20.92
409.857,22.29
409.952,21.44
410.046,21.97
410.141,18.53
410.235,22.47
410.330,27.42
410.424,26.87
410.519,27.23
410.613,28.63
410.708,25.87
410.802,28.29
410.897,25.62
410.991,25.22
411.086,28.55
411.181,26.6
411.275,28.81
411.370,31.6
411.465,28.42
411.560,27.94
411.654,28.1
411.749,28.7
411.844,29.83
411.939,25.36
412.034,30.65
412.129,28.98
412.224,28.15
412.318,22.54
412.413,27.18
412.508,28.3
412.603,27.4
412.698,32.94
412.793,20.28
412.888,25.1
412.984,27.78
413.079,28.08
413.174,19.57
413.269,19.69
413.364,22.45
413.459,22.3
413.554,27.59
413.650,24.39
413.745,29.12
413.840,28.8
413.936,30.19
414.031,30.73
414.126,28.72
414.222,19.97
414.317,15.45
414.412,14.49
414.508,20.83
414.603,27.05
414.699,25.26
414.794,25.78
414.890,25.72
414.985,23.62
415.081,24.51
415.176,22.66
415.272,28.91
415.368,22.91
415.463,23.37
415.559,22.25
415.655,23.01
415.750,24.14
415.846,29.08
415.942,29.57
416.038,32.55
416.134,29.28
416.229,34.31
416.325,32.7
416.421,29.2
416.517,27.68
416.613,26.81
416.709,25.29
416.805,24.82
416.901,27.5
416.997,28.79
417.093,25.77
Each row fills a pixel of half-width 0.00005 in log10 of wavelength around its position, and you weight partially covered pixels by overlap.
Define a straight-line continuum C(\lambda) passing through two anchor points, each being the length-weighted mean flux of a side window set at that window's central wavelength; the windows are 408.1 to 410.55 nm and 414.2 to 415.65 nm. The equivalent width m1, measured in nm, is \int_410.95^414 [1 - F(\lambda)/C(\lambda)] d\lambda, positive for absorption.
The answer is -0.31 nm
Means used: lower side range 26.4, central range 26.9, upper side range 22.9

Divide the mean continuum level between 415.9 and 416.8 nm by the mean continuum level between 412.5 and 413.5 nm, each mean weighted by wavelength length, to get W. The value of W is 1.19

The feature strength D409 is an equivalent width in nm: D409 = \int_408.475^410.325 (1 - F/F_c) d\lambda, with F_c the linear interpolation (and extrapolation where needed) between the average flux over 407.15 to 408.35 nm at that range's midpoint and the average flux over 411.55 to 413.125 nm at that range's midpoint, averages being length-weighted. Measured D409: -0.09 nm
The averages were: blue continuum 23.7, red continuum 27.5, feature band 26.2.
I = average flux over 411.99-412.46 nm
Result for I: 27.5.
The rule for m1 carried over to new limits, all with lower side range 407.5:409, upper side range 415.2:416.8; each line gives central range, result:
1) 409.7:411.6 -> 0.067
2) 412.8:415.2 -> 0.246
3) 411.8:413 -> -0.016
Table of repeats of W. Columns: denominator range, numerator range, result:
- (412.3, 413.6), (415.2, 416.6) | 1.10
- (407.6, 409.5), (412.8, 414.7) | 0.89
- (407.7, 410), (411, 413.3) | 1.02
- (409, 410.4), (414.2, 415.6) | 0.92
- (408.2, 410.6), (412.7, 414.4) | 0.94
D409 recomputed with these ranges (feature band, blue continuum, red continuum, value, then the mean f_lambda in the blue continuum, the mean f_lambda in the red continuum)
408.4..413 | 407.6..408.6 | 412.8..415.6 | -0.45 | 24.7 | 24.3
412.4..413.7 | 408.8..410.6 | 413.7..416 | 0.01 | 26.2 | 24.9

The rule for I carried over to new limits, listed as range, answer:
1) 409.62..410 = 21.8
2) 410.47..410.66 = 27.9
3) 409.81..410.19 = 21.1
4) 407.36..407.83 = 23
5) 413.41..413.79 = 25.8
